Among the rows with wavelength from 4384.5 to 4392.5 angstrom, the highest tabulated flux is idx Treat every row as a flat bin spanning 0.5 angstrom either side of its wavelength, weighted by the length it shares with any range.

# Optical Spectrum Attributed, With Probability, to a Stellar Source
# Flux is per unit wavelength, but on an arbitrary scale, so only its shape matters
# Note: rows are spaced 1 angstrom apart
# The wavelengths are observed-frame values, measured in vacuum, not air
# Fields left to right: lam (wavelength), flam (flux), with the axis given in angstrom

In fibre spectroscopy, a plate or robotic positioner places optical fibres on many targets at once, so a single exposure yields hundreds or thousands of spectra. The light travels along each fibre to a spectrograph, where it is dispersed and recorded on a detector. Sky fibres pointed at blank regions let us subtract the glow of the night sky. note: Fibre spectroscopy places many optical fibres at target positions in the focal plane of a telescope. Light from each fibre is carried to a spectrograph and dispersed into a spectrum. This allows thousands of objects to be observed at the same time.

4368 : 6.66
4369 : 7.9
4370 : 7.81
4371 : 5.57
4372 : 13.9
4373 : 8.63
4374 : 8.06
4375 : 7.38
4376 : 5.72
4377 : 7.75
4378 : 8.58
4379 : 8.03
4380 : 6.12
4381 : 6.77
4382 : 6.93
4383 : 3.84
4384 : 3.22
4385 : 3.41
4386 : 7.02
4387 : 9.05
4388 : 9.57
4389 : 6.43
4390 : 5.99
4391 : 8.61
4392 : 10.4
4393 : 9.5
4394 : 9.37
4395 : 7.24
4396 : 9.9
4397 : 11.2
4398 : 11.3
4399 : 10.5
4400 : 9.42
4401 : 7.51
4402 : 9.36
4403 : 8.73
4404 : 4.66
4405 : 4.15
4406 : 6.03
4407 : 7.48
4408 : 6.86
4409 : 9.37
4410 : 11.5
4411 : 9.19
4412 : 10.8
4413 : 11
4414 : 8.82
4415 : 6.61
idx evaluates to 10.4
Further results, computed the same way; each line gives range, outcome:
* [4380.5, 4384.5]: 6.93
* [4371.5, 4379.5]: 13.9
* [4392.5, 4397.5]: 11.2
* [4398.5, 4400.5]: 10.5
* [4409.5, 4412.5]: 11.5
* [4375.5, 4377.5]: 7.75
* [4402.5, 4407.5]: 8.73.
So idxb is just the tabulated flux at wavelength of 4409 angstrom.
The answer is 9.37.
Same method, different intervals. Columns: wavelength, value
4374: 8.06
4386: 7.02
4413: 11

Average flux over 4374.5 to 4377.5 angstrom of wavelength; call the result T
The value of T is 6.95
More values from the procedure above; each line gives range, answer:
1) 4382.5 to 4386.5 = 4.37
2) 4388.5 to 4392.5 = 7.86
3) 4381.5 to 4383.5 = 5.38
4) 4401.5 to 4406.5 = 6.59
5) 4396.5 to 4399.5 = 11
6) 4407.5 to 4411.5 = 9.23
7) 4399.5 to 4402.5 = 8.76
